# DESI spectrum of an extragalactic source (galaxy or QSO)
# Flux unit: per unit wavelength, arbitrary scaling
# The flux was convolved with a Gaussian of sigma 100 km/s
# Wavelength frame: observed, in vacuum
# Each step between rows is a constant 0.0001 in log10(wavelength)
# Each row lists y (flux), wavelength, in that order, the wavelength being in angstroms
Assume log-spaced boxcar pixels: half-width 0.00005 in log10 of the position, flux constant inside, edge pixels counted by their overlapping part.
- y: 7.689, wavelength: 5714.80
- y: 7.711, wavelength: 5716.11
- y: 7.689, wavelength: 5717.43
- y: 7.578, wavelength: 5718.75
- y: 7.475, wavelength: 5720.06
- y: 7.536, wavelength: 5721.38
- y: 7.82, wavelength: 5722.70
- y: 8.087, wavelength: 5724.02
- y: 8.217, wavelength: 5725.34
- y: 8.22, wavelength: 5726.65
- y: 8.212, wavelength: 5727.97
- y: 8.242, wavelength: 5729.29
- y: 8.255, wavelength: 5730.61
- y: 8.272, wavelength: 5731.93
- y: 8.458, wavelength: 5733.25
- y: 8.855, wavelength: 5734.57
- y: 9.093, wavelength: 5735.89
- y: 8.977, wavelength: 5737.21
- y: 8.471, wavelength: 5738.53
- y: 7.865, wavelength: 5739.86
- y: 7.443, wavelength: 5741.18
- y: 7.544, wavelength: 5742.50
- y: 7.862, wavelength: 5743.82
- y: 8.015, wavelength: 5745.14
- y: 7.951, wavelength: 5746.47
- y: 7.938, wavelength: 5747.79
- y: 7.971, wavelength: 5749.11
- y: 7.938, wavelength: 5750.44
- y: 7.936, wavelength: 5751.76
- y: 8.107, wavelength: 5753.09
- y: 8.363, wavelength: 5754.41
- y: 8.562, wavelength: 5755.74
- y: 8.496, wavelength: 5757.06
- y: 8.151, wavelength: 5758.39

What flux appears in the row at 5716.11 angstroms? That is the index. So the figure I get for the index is 7.711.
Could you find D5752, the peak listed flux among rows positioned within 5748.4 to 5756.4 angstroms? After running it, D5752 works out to 8.562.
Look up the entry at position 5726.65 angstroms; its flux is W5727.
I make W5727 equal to 8.22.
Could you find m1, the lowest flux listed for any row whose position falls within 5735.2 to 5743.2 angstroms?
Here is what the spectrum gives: 7.443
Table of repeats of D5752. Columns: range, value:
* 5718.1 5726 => 8.217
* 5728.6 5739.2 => 9.093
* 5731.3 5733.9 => 8.458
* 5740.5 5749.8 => 8.015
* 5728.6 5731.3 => 8.255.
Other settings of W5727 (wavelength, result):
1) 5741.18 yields 7.443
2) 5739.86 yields 7.865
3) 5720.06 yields 7.475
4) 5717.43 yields 7.689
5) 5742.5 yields 7.544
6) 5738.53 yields 8.471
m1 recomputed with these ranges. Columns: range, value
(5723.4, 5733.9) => 8.087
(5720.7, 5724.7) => 7.536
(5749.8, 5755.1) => 7.936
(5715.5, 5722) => 7.475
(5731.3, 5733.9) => 8.272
